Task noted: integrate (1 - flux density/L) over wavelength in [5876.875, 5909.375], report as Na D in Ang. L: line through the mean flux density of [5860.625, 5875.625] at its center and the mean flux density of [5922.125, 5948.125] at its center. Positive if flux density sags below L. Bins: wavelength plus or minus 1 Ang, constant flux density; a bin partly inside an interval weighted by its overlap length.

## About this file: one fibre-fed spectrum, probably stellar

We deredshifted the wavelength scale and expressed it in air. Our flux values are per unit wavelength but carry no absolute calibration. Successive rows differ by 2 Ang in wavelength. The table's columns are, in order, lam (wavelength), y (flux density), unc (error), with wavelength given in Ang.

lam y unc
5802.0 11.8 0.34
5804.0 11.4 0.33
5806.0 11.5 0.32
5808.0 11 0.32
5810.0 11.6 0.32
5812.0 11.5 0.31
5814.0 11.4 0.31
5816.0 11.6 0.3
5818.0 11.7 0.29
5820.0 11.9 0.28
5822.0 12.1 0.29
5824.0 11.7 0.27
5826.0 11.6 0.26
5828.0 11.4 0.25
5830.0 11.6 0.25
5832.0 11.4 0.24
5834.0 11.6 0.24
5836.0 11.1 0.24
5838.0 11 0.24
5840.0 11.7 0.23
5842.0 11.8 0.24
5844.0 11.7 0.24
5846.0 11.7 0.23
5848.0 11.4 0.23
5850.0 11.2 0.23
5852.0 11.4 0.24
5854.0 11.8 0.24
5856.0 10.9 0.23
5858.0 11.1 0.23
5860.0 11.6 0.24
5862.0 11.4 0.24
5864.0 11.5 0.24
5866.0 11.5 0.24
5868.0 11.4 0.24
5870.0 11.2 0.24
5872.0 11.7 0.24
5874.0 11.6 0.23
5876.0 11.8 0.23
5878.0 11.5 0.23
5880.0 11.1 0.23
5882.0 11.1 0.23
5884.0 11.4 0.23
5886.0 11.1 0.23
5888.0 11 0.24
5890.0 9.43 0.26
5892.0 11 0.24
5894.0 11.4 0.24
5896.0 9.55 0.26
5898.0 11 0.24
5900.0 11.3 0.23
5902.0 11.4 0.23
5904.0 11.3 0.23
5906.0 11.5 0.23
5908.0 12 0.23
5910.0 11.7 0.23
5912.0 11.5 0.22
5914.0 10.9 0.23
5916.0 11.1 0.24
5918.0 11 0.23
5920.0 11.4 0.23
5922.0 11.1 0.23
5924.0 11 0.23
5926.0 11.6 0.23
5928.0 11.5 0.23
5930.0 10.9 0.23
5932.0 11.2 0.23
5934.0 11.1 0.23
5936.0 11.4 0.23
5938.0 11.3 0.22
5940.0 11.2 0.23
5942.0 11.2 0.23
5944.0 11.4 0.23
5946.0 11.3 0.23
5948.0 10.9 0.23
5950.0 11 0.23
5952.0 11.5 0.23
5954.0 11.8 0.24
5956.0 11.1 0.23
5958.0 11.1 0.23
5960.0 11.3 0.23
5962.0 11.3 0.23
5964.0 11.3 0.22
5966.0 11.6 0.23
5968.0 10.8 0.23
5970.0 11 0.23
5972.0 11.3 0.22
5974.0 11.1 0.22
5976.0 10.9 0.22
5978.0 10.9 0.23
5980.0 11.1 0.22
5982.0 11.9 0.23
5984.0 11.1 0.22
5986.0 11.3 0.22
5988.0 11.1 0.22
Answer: 0.9 Ang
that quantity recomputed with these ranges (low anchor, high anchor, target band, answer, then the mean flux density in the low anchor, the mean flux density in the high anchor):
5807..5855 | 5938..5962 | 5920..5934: 0.11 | 11.5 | 11.3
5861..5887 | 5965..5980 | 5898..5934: -0.10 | 11.4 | 11.1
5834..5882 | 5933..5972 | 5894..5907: 0.36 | 11.4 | 11.2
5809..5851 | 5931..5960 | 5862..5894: 0.55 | 11.6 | 11.3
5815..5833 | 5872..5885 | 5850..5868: 0.20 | 11.7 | 11.4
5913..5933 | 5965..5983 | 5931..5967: -0.33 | 11.2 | 11.2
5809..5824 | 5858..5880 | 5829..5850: 0.20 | 11.7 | 11.5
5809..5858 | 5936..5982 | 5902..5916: -0.13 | 11.5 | 11.2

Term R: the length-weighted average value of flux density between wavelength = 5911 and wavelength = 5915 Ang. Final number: 11.2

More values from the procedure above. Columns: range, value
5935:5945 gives 11.3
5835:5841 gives 11.3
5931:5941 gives 11.2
